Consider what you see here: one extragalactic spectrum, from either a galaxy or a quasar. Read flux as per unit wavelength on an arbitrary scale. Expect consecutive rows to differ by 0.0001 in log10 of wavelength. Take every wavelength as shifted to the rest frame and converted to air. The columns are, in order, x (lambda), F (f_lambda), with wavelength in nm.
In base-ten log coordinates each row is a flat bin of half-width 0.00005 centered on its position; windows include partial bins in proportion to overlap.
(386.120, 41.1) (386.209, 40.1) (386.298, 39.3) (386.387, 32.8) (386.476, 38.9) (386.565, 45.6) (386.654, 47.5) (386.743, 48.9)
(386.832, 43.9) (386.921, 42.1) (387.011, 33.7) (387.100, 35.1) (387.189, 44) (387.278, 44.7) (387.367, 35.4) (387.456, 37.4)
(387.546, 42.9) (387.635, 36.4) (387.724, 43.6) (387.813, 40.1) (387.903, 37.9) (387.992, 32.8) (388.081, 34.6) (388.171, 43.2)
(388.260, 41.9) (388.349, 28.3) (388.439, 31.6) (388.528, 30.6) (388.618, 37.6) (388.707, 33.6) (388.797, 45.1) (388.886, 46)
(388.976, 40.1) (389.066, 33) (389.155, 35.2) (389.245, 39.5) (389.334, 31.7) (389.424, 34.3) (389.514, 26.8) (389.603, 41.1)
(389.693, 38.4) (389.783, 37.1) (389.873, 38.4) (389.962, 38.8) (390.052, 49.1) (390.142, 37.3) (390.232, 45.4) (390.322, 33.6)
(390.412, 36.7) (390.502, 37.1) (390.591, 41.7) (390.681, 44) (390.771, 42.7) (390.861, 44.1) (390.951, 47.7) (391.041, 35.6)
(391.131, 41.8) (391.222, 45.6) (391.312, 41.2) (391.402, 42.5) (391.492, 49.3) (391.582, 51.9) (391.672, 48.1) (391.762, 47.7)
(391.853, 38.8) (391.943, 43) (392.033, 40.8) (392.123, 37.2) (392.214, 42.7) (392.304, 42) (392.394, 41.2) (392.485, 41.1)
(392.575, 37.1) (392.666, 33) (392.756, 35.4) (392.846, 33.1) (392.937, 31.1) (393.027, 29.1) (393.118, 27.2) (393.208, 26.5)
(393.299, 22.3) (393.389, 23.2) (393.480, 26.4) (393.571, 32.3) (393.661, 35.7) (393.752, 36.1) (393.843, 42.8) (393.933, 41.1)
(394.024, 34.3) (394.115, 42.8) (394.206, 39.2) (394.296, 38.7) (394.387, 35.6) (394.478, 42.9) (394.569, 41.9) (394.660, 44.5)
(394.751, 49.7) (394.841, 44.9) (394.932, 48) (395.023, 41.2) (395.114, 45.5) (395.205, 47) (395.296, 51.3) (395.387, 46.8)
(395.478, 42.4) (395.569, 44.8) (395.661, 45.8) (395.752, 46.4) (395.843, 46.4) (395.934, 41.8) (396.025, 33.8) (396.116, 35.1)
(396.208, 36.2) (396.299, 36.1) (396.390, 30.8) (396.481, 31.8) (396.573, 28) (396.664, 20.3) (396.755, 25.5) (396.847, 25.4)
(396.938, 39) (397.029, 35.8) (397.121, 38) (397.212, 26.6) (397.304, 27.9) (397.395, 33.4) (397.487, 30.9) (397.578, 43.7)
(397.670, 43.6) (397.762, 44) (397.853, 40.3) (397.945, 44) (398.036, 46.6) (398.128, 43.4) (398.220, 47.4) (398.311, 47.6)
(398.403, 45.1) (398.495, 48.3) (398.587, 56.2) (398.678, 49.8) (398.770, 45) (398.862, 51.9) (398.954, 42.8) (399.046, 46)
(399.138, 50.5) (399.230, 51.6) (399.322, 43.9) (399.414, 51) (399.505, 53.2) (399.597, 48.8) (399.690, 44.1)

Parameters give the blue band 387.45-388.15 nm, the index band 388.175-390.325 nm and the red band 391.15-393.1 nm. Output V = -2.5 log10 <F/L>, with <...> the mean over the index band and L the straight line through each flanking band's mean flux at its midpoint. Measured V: 0.046 mag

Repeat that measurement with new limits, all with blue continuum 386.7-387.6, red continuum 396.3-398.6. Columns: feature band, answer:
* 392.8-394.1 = 0.21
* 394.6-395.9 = -0.20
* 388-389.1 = 0.09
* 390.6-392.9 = -0.07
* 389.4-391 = 0.00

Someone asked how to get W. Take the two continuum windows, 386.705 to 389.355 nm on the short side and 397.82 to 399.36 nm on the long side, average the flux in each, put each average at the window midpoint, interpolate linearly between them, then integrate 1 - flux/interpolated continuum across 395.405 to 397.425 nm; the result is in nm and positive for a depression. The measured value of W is 0.45 nm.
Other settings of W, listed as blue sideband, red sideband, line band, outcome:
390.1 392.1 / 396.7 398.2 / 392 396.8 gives 0.22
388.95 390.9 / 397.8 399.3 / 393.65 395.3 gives 0.03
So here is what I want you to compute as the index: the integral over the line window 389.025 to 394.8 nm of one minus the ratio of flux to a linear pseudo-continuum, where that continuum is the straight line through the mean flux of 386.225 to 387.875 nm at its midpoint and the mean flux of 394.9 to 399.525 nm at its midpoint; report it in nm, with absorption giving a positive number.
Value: 0.35 nm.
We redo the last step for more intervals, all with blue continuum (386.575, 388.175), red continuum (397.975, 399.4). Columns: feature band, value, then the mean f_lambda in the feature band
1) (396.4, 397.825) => 0.420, 33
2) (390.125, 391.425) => 0.041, 41.2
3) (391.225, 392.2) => -0.021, 44.1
